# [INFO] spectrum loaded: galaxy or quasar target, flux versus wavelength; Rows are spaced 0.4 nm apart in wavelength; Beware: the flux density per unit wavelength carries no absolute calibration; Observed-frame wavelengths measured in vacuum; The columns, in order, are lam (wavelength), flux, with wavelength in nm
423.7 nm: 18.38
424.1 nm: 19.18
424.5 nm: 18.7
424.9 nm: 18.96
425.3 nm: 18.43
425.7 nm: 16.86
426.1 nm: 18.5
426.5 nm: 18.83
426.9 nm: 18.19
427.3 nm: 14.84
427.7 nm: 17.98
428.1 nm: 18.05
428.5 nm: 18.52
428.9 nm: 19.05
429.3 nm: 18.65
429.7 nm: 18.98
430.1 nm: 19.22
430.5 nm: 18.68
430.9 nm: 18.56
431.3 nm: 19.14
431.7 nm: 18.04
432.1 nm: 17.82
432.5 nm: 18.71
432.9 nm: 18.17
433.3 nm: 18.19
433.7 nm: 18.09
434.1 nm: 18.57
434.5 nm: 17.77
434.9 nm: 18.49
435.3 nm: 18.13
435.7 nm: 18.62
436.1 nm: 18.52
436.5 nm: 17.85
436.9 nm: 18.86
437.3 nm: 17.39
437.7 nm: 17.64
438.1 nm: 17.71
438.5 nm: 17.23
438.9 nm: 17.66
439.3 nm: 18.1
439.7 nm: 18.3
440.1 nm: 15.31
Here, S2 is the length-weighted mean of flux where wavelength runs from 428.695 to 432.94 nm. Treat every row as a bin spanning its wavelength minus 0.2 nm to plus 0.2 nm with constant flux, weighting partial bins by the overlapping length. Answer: 18.7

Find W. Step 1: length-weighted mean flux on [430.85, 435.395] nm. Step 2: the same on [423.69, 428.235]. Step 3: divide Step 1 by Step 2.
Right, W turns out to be 1.0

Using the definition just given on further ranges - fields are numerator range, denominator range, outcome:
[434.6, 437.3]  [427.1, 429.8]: 1.02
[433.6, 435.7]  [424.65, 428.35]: 1.02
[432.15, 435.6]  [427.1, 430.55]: 1.00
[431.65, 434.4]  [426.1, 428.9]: 1.02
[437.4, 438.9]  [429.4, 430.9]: 0.93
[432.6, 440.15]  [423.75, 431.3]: 0.98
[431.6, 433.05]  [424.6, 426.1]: 1.00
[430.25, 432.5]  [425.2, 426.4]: 1.03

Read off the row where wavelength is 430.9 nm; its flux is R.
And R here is 18.56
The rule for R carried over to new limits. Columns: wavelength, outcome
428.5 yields 18.52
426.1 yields 18.5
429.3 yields 18.65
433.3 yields 18.19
